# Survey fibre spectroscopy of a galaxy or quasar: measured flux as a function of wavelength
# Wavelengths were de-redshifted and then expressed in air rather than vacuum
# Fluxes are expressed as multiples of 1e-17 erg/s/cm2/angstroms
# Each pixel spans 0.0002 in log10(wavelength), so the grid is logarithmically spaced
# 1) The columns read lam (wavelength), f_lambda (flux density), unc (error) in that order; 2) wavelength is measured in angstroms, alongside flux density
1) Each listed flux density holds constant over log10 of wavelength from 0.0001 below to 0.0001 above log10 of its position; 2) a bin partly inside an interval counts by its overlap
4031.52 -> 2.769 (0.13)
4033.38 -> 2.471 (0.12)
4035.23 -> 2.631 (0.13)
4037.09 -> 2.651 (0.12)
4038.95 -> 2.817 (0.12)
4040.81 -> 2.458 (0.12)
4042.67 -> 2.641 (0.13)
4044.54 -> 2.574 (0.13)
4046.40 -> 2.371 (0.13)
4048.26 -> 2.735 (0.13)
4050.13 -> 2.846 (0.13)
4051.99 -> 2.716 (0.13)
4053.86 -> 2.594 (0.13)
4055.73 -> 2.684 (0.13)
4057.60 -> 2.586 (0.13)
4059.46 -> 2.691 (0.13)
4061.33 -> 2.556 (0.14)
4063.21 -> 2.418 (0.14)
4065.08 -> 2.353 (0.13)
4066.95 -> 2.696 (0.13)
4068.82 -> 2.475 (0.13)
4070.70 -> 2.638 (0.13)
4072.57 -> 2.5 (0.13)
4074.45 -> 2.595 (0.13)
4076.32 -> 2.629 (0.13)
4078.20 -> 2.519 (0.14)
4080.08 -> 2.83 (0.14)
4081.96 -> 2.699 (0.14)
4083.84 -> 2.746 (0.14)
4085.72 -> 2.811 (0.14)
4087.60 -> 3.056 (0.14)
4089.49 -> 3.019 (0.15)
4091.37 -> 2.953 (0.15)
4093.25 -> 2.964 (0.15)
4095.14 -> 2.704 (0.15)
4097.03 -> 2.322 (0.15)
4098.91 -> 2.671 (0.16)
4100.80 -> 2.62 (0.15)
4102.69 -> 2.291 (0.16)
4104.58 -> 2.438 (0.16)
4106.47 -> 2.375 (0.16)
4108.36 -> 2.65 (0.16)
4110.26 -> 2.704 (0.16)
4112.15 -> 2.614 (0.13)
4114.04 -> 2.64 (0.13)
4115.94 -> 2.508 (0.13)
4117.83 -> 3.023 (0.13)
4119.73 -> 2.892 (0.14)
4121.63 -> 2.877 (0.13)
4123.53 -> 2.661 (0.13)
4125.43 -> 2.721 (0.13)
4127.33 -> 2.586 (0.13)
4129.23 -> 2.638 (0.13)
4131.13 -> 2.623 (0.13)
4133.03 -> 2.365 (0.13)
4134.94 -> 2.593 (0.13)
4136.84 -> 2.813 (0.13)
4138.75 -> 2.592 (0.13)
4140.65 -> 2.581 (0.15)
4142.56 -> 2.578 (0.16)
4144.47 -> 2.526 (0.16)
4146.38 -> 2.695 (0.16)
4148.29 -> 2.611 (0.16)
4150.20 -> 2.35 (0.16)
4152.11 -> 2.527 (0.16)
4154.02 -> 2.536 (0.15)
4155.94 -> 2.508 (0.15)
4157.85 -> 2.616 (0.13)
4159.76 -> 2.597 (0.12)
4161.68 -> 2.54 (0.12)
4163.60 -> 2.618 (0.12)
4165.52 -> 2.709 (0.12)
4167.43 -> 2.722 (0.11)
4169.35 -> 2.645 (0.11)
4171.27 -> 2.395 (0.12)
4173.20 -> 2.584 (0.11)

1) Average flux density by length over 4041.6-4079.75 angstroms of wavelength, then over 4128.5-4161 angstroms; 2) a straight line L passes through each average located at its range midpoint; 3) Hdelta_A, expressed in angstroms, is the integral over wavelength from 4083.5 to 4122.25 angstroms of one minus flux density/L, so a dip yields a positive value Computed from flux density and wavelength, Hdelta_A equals -1.8 angstroms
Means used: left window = 2.59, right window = 2.57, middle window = 2.71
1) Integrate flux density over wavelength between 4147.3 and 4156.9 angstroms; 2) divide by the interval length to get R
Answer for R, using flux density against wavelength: 2.51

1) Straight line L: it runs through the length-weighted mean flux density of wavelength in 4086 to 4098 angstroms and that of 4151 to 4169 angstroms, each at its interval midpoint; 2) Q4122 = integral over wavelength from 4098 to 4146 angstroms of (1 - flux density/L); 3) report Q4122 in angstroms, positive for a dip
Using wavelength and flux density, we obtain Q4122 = 1.8 angstroms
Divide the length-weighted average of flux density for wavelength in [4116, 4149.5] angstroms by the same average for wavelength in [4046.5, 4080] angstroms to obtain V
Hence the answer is 1.02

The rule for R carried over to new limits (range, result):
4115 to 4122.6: 2.82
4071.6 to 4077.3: 2.58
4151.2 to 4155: 2.53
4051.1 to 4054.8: 2.65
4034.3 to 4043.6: 2.64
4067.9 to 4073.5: 2.54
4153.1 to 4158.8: 2.55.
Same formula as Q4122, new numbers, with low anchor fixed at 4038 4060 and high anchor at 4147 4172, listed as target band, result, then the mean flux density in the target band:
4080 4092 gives -1.2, 2.87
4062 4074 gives 0.5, 2.52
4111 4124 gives -0.7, 2.75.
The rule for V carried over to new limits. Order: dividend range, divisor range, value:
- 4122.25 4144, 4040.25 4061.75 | 1.00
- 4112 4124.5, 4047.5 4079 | 1.06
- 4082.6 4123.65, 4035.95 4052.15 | 1.02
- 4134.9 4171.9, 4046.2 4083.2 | 0.99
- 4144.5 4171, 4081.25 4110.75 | 0.96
